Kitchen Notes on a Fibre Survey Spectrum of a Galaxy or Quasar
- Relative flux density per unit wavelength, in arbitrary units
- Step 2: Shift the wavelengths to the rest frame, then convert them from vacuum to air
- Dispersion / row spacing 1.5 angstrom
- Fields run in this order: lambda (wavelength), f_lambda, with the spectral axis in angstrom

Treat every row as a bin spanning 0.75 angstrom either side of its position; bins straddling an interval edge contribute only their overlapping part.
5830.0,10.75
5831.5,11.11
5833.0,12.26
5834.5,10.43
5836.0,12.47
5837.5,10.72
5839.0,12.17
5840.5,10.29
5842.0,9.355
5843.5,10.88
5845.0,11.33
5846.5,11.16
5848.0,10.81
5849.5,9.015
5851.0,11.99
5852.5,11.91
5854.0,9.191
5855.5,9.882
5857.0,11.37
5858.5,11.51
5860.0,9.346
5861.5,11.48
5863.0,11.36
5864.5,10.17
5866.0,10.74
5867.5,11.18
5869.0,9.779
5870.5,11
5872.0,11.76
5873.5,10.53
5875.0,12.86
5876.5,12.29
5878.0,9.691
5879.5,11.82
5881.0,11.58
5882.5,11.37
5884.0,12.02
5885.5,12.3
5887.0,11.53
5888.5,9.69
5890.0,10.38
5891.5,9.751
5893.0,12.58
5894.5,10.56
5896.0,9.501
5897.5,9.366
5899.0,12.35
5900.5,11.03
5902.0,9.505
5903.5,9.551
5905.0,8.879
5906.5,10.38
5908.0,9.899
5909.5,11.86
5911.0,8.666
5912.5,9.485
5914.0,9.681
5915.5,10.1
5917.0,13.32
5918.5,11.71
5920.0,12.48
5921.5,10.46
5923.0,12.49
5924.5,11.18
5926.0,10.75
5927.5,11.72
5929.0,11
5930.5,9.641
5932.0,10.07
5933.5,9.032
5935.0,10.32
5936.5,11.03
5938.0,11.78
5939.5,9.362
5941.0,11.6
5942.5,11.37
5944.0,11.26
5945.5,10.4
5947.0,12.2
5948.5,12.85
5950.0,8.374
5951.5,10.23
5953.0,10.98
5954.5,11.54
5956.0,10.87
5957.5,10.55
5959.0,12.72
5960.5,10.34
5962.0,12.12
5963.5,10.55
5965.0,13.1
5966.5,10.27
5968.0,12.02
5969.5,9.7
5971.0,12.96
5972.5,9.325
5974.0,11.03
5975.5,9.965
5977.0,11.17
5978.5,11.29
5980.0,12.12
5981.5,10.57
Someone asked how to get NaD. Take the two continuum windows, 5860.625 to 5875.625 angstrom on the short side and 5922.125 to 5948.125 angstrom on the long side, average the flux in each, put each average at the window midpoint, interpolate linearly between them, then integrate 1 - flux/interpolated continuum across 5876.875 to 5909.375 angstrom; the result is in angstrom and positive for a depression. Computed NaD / 0.9 angstrom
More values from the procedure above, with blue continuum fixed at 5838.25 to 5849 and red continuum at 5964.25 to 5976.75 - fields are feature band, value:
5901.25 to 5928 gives 0.7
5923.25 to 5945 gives 0.4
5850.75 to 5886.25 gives -0.8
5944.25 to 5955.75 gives 0.1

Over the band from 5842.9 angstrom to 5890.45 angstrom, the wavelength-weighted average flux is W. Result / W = 11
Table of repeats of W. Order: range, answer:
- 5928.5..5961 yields 10.8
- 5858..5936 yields 10.8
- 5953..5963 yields 11.3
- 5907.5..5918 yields 10.5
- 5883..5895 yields 11.1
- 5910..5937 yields 10.7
